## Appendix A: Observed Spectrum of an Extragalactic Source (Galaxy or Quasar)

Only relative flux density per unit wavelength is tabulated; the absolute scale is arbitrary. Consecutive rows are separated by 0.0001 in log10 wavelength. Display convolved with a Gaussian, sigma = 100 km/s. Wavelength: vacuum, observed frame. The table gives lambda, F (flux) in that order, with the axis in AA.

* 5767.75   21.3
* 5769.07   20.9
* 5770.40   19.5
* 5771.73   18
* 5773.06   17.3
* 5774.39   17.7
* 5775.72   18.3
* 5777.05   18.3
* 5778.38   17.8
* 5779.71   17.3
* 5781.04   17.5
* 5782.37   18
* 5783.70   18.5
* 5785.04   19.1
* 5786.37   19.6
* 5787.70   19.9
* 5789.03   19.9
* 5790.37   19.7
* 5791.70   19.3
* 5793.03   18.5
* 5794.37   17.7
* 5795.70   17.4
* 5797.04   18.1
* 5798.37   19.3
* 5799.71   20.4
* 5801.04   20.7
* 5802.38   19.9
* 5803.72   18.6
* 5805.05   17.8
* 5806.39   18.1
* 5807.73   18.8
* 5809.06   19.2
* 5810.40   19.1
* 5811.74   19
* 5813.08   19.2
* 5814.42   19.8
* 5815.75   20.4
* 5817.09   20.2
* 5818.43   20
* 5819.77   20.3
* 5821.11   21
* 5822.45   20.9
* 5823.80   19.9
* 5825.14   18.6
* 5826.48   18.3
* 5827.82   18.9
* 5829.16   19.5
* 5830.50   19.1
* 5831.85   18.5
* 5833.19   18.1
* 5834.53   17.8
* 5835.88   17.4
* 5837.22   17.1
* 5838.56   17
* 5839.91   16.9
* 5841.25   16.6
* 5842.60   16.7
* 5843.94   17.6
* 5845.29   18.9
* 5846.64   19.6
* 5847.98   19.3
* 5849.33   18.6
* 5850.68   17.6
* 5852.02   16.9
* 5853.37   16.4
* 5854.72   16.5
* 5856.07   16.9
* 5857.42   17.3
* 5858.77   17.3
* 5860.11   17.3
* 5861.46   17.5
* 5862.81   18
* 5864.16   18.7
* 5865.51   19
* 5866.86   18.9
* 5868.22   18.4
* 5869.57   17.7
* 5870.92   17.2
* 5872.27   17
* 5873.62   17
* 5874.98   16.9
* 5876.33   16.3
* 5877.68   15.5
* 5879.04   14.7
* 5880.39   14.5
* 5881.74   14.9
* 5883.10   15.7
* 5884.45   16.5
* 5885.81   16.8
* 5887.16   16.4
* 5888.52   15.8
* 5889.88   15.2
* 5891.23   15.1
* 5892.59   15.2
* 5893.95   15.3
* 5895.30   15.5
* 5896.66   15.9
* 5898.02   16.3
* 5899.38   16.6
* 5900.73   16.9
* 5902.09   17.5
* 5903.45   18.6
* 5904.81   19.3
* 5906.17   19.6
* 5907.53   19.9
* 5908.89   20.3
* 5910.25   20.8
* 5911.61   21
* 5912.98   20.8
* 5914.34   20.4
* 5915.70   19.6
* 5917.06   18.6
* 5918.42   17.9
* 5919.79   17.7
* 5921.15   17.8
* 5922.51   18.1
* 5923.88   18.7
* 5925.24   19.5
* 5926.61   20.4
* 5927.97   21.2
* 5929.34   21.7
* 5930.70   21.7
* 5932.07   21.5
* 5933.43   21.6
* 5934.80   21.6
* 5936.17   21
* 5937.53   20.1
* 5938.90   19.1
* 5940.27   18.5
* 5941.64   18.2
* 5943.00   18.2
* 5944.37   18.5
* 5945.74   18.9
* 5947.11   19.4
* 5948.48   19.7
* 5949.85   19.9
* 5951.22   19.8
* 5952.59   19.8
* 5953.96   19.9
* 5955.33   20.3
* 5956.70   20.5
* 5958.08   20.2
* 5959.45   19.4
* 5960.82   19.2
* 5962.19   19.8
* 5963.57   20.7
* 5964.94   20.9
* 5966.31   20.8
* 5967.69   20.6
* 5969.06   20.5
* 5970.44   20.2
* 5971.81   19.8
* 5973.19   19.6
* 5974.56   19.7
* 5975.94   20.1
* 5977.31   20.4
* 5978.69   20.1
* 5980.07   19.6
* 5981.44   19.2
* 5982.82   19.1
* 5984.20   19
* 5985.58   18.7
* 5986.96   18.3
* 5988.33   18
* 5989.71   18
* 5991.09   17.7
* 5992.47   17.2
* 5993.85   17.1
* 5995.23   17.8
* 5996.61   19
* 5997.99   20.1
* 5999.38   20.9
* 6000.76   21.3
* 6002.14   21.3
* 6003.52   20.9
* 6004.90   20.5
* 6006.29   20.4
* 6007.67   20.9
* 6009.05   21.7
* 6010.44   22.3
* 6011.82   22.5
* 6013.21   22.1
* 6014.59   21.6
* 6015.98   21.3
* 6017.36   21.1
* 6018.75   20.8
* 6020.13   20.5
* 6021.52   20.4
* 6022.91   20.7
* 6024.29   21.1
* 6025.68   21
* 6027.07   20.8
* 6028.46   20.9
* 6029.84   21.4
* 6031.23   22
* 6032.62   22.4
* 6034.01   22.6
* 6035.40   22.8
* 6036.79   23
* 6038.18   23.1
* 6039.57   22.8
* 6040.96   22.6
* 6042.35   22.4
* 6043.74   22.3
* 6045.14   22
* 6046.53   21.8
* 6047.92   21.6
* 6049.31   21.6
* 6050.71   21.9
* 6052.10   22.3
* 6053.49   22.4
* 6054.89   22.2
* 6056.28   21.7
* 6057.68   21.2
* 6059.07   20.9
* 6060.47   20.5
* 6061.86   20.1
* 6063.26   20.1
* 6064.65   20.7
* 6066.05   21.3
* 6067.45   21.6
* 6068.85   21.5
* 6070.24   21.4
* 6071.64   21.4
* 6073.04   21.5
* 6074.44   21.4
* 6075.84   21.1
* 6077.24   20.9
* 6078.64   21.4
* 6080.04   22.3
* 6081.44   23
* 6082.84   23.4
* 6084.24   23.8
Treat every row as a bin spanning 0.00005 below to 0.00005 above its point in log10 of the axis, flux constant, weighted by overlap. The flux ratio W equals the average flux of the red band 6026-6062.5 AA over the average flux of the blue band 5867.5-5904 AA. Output 1.3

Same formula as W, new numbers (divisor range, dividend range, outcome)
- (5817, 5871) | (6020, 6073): 1.18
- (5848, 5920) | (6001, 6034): 1.22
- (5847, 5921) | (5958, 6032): 1.16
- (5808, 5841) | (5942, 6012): 1.04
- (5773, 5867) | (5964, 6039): 1.10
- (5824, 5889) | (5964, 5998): 1.11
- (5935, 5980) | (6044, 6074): 1.08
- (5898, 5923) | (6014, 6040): 1.14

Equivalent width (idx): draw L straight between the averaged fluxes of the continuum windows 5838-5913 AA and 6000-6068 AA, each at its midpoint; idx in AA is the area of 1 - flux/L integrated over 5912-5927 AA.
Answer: -0.5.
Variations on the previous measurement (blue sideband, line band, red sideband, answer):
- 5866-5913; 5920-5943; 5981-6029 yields -2.2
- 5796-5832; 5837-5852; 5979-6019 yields 1.3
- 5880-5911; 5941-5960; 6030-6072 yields -0.8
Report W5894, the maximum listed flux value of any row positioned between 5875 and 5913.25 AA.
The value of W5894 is 21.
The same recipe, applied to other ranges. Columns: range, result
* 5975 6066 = 23.1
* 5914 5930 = 21.7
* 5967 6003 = 21.3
